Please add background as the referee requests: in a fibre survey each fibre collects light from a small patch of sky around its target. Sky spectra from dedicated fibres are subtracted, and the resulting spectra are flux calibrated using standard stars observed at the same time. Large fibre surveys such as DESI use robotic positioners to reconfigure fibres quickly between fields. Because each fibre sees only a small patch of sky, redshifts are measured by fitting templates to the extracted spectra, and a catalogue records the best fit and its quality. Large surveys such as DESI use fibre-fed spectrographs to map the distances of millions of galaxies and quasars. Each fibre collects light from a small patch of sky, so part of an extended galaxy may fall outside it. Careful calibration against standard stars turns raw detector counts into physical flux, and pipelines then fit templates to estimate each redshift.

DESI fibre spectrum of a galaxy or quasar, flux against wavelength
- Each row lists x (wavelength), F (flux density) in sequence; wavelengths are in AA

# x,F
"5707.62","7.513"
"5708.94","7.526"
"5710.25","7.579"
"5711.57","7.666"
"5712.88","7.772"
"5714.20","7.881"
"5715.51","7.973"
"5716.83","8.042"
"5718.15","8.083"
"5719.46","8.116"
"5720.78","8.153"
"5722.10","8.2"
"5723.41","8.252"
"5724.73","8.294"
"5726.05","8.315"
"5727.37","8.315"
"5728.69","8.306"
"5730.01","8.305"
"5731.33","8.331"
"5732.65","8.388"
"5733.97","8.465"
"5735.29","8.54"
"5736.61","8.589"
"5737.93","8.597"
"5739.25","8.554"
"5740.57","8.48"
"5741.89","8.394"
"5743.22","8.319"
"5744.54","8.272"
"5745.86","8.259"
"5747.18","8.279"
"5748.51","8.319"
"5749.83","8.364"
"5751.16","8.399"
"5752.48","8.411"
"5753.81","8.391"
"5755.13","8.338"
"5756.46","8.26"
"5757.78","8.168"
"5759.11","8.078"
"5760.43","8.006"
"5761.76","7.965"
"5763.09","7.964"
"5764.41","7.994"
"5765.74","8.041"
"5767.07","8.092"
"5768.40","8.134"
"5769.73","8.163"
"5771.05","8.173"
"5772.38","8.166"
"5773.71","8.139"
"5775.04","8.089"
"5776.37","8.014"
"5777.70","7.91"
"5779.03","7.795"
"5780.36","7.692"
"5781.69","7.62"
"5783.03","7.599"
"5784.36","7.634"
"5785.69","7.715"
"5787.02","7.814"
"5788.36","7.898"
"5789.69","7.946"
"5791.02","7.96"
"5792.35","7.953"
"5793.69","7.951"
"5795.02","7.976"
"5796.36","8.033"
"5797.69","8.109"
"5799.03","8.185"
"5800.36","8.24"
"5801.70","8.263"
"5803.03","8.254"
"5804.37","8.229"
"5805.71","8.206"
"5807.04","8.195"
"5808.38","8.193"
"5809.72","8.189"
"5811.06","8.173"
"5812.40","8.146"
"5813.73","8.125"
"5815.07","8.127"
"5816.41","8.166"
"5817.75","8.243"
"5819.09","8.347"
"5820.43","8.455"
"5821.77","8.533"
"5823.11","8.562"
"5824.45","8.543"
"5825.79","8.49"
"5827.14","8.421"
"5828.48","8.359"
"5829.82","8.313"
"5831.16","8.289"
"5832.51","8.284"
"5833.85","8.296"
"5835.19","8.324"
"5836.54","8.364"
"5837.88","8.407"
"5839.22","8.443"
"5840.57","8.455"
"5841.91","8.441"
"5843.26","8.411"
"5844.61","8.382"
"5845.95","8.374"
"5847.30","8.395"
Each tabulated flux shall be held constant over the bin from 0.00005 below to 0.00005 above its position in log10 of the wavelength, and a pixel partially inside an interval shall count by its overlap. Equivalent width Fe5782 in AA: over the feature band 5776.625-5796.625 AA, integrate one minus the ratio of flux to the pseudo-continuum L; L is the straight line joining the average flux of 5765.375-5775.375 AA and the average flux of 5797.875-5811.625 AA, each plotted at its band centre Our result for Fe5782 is 0.8 AA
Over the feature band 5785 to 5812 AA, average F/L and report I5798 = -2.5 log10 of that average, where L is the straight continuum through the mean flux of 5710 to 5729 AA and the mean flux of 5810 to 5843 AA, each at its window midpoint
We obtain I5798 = 0.03 mag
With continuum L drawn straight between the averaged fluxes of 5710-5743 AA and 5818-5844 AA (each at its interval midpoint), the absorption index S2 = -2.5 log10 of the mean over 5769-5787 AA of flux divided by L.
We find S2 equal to 0.056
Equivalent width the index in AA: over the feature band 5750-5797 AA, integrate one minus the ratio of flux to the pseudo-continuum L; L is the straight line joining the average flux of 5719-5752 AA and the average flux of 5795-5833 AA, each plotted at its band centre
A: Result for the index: 1.7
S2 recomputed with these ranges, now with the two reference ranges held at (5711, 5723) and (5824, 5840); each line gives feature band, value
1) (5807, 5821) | 0.01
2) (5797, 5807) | 0.01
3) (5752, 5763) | -0.01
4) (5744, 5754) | -0.03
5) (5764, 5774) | 0.01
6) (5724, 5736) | -0.04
